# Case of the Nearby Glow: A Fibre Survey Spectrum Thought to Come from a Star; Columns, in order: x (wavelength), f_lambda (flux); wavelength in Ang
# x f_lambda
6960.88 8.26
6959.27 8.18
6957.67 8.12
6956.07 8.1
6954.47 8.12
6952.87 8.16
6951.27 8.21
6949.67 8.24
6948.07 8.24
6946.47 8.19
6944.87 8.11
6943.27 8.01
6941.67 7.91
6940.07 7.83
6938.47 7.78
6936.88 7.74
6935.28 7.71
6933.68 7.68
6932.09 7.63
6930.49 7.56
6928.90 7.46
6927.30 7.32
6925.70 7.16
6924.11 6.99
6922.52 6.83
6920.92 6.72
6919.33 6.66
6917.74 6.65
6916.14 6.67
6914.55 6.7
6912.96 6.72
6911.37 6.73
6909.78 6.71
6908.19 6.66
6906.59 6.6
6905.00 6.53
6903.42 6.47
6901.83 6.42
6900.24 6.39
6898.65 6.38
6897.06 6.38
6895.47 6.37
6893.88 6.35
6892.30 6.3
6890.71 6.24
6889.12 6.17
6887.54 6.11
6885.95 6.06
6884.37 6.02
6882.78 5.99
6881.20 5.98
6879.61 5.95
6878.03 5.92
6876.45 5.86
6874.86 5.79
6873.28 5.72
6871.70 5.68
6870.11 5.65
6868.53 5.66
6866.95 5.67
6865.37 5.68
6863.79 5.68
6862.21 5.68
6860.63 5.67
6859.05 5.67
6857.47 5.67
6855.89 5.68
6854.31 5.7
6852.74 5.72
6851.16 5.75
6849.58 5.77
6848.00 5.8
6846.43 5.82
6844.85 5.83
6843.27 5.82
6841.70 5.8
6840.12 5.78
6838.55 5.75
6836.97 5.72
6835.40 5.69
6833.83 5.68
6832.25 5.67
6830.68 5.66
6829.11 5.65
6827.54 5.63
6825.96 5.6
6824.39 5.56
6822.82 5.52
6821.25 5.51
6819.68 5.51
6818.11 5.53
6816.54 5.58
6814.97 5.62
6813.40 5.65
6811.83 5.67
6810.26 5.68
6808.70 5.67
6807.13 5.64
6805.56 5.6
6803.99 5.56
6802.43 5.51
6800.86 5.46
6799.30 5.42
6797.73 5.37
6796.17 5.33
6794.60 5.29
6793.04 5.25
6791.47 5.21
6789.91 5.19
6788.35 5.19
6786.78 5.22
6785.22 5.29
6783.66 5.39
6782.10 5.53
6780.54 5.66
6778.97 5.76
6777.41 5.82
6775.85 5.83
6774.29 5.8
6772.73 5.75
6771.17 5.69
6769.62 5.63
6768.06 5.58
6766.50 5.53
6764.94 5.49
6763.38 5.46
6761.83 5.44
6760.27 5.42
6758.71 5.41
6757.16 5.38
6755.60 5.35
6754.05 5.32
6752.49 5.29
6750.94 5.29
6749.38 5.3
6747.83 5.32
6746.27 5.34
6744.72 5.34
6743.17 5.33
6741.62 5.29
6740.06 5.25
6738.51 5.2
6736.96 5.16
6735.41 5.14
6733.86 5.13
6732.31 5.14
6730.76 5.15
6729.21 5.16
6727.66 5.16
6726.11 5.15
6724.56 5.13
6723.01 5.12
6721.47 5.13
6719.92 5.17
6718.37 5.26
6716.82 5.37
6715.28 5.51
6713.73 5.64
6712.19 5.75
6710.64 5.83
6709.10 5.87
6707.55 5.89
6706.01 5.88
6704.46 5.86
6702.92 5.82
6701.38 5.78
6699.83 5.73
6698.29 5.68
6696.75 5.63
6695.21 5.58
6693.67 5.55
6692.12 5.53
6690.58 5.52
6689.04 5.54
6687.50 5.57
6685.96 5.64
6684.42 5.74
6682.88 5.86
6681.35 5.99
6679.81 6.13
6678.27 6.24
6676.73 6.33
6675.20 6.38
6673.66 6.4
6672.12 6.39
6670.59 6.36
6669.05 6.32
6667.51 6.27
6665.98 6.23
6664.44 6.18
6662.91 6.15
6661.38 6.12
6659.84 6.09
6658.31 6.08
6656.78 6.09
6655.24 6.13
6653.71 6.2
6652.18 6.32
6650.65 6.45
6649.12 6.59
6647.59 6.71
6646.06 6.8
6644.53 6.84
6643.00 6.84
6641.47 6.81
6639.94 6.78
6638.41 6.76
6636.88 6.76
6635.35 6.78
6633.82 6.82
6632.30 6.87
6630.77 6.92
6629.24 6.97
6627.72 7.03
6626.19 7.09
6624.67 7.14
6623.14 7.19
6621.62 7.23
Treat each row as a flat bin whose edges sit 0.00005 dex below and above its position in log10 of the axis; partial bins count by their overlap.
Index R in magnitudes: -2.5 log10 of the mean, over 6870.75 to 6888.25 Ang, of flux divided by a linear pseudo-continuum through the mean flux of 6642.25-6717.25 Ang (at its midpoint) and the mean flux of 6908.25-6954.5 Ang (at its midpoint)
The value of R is 0.21 mag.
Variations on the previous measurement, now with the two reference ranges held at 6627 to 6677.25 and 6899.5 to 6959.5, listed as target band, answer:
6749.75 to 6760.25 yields 0.27 mag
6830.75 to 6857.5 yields 0.23 mag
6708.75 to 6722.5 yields 0.22 mag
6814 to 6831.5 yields 0.25 mag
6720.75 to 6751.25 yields 0.28 mag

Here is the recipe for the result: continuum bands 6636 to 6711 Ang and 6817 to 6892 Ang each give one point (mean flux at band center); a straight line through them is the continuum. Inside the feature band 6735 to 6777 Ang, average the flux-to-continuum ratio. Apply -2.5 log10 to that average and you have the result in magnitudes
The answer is 0.102 mag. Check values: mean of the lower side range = 6.13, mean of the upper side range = 5.76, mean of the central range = 5.43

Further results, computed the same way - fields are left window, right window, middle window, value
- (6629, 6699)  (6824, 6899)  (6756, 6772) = 0.10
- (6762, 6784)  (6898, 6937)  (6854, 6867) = 0.13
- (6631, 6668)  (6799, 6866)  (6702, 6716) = 0.08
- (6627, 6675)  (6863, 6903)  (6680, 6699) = 0.14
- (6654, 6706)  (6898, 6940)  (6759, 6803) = 0.17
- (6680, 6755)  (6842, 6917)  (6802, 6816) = 0.03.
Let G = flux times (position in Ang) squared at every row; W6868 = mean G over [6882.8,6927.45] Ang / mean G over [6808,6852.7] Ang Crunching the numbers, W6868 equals 1.18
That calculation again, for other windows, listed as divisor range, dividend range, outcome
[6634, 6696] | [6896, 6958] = 1.26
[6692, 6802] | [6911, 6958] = 1.46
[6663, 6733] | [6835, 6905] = 1.09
